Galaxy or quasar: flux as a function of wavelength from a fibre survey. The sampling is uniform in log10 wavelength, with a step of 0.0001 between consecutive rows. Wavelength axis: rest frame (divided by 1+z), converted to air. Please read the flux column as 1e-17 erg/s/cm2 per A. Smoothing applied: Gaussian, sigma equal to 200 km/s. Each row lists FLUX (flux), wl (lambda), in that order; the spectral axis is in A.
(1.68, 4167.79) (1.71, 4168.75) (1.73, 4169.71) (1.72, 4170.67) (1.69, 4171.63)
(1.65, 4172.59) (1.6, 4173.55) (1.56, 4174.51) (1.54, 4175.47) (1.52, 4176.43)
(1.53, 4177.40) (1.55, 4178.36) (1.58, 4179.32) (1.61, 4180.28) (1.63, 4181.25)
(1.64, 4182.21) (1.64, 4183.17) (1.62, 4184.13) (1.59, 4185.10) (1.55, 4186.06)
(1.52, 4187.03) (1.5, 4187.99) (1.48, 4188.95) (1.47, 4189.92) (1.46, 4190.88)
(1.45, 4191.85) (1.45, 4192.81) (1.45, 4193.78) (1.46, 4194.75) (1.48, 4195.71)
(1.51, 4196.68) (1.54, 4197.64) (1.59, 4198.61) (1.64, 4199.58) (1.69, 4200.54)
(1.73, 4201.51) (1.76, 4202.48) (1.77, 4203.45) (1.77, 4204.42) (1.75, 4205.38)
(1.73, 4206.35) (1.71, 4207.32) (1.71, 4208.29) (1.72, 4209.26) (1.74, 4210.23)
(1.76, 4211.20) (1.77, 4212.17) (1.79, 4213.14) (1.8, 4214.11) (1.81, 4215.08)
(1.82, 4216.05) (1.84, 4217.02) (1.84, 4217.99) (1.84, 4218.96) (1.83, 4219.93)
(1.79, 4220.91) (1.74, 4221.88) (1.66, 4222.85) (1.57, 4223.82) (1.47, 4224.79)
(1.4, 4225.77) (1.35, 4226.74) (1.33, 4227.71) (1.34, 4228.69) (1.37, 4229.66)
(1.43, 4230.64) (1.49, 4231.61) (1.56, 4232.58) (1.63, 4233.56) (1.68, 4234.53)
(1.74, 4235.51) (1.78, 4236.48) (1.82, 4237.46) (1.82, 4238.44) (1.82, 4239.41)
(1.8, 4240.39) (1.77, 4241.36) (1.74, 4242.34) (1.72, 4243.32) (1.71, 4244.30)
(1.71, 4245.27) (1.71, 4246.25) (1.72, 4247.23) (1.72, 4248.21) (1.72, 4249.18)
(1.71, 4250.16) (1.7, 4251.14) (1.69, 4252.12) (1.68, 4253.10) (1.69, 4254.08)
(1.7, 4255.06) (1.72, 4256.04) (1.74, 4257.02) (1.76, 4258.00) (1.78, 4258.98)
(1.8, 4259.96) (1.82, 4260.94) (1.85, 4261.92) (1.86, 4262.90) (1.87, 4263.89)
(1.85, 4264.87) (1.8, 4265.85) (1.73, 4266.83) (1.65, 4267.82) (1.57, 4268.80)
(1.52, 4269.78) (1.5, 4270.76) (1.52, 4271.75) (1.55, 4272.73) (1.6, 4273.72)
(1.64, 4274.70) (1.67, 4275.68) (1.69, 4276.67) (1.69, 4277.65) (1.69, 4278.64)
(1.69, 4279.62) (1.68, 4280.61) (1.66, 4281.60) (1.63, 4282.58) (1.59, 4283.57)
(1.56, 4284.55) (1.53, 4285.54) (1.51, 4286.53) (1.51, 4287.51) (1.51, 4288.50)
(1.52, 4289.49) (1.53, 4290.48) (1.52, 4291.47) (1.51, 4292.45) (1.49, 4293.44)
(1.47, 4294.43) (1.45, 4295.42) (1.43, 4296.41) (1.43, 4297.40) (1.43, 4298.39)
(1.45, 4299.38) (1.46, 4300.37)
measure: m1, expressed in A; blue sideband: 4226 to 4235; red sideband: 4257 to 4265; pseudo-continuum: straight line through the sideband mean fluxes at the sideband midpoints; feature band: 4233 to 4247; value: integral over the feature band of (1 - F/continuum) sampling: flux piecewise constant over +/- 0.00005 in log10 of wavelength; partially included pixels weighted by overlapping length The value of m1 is -1.54 A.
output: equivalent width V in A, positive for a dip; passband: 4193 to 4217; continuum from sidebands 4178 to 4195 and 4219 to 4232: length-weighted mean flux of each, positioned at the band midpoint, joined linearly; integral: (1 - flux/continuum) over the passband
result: -2.40 A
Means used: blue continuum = 1.54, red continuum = 1.53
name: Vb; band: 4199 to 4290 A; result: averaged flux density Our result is 1.68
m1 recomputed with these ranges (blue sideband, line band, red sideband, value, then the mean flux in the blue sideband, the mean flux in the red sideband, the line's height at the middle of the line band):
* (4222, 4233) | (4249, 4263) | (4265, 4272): -1.5 A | 1.46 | 1.63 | 1.58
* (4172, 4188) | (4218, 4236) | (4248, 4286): 0.7 A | 1.58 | 1.69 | 1.64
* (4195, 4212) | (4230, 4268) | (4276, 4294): -2.4 A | 1.68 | 1.58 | 1.63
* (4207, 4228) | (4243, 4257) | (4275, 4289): -0.4 A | 1.7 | 1.62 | 1.66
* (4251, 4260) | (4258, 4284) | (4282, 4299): -1.0 A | 1.72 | 1.51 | 1.63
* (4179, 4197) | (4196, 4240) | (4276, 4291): -3.4 A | 1.53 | 1.6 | 1.55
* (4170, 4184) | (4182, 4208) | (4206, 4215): 1.4 A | 1.61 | 1.75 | 1.68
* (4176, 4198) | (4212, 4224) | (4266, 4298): -1.8 A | 1.53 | 1.57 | 1.54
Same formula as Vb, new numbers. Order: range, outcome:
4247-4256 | 1.7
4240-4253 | 1.72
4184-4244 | 1.64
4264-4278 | 1.65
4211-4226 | 1.74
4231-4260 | 1.72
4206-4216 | 1.76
